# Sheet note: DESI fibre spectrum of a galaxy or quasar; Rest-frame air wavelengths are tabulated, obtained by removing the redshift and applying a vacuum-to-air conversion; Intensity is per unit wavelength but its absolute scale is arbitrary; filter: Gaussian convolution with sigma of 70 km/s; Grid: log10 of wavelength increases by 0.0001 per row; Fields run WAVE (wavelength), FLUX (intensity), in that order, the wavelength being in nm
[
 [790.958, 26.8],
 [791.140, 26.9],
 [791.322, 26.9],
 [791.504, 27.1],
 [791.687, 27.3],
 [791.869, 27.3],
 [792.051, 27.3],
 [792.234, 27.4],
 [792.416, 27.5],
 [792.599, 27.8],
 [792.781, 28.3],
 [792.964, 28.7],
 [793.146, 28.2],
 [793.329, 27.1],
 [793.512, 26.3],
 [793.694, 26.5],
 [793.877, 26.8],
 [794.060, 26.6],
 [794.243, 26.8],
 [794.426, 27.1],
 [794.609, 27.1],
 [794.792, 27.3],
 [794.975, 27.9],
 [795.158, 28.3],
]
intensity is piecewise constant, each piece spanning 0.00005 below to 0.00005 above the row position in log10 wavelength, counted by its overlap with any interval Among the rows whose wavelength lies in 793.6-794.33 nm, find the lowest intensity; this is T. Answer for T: 26.5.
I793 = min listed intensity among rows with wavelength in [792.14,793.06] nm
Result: 27.4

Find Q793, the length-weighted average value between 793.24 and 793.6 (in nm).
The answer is 26.7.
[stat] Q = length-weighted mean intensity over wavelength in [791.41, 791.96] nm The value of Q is 27.2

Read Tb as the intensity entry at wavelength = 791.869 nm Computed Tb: 27.3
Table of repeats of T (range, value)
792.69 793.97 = 26.3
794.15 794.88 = 26.8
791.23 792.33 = 26.9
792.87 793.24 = 28.2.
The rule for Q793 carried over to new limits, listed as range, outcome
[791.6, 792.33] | 27.3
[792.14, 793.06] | 27.9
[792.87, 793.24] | 28.4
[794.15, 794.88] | 27.1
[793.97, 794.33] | 26.7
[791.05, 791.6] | 27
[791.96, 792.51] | 27.4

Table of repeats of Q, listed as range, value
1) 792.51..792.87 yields 28.1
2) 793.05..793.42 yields 27.7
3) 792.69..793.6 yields 27.7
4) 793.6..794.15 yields 26.6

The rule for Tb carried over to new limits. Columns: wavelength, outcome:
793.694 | 26.5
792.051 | 27.3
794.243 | 26.8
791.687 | 27.3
